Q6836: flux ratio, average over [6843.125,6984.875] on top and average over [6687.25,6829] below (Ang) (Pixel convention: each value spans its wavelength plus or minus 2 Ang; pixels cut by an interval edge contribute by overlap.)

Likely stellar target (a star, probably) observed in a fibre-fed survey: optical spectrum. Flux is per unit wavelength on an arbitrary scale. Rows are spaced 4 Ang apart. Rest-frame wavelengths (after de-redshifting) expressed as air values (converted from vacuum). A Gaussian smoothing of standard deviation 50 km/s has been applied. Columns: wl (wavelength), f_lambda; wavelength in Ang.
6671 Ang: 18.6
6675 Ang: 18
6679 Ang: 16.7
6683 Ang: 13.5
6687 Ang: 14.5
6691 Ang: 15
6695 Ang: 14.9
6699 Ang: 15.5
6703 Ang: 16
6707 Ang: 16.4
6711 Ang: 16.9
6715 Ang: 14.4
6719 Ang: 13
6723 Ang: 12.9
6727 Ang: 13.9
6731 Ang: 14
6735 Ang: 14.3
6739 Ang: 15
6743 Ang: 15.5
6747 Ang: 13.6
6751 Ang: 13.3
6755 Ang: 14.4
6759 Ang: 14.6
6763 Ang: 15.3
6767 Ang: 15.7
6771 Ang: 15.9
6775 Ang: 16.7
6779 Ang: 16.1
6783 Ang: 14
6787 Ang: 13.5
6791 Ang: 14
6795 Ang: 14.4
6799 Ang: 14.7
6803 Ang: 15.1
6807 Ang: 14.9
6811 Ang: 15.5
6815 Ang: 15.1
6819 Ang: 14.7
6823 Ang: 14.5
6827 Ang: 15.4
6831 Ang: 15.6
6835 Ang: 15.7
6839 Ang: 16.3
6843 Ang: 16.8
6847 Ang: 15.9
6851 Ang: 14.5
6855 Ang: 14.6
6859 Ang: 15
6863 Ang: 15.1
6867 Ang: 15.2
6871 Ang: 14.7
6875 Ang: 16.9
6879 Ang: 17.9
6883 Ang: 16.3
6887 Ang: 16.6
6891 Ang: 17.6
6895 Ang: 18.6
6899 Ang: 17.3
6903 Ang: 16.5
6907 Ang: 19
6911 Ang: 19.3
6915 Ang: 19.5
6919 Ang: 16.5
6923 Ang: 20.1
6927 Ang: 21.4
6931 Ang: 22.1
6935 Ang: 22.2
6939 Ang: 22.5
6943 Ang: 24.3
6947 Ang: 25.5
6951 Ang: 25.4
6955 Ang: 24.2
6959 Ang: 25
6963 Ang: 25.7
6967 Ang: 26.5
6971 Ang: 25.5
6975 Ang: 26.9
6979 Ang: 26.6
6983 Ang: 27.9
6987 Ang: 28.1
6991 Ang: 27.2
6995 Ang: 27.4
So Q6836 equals 1.36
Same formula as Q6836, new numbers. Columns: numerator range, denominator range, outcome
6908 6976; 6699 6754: 1.58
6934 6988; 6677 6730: 1.71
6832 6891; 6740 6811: 1.07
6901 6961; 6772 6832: 1.44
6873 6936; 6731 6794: 1.26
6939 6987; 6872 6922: 1.46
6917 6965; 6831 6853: 1.45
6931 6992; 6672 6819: 1.70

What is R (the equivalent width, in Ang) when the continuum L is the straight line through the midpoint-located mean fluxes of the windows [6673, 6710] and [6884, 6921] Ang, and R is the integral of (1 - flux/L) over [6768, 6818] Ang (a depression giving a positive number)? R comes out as 5.08 Ang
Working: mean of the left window 15.6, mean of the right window 17.8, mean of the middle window 15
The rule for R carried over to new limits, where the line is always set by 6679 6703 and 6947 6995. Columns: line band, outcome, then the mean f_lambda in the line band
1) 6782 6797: 3.9 Ang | 14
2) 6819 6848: 7.1 Ang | 15.7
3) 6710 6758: 7.1 Ang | 14.2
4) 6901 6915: 3.1 Ang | 18.4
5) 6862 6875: 4.0 Ang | 15.3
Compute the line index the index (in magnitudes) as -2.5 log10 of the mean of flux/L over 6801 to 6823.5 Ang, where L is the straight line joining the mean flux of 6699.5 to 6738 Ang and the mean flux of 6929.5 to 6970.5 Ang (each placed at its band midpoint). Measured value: 0.23 mag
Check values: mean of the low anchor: 14.7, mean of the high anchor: 24.4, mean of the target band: 15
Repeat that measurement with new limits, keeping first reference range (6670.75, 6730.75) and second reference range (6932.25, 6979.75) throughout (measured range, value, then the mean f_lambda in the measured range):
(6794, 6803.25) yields 0.275 mag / 14.7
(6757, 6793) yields 0.193 mag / 15.1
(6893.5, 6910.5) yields 0.263 mag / 18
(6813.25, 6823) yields 0.309 mag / 14.8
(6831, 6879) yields 0.325 mag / 15.6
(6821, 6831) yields 0.306 mag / 15.1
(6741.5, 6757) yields 0.202 mag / 14.2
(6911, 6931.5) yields 0.197 mag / 19.7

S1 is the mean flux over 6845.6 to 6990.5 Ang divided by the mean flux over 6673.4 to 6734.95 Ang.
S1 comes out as 1.4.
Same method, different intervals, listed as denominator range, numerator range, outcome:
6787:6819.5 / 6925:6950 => 1.57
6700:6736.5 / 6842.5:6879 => 1.06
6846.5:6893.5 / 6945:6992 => 1.65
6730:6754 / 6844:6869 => 1.06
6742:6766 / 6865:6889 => 1.13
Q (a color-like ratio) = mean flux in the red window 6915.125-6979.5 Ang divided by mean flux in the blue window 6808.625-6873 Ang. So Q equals 1.5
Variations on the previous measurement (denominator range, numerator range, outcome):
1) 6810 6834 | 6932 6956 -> 1.58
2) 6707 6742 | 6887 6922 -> 1.25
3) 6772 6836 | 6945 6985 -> 1.73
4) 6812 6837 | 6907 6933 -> 1.30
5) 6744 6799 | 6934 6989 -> 1.73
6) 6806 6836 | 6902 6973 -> 1.47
